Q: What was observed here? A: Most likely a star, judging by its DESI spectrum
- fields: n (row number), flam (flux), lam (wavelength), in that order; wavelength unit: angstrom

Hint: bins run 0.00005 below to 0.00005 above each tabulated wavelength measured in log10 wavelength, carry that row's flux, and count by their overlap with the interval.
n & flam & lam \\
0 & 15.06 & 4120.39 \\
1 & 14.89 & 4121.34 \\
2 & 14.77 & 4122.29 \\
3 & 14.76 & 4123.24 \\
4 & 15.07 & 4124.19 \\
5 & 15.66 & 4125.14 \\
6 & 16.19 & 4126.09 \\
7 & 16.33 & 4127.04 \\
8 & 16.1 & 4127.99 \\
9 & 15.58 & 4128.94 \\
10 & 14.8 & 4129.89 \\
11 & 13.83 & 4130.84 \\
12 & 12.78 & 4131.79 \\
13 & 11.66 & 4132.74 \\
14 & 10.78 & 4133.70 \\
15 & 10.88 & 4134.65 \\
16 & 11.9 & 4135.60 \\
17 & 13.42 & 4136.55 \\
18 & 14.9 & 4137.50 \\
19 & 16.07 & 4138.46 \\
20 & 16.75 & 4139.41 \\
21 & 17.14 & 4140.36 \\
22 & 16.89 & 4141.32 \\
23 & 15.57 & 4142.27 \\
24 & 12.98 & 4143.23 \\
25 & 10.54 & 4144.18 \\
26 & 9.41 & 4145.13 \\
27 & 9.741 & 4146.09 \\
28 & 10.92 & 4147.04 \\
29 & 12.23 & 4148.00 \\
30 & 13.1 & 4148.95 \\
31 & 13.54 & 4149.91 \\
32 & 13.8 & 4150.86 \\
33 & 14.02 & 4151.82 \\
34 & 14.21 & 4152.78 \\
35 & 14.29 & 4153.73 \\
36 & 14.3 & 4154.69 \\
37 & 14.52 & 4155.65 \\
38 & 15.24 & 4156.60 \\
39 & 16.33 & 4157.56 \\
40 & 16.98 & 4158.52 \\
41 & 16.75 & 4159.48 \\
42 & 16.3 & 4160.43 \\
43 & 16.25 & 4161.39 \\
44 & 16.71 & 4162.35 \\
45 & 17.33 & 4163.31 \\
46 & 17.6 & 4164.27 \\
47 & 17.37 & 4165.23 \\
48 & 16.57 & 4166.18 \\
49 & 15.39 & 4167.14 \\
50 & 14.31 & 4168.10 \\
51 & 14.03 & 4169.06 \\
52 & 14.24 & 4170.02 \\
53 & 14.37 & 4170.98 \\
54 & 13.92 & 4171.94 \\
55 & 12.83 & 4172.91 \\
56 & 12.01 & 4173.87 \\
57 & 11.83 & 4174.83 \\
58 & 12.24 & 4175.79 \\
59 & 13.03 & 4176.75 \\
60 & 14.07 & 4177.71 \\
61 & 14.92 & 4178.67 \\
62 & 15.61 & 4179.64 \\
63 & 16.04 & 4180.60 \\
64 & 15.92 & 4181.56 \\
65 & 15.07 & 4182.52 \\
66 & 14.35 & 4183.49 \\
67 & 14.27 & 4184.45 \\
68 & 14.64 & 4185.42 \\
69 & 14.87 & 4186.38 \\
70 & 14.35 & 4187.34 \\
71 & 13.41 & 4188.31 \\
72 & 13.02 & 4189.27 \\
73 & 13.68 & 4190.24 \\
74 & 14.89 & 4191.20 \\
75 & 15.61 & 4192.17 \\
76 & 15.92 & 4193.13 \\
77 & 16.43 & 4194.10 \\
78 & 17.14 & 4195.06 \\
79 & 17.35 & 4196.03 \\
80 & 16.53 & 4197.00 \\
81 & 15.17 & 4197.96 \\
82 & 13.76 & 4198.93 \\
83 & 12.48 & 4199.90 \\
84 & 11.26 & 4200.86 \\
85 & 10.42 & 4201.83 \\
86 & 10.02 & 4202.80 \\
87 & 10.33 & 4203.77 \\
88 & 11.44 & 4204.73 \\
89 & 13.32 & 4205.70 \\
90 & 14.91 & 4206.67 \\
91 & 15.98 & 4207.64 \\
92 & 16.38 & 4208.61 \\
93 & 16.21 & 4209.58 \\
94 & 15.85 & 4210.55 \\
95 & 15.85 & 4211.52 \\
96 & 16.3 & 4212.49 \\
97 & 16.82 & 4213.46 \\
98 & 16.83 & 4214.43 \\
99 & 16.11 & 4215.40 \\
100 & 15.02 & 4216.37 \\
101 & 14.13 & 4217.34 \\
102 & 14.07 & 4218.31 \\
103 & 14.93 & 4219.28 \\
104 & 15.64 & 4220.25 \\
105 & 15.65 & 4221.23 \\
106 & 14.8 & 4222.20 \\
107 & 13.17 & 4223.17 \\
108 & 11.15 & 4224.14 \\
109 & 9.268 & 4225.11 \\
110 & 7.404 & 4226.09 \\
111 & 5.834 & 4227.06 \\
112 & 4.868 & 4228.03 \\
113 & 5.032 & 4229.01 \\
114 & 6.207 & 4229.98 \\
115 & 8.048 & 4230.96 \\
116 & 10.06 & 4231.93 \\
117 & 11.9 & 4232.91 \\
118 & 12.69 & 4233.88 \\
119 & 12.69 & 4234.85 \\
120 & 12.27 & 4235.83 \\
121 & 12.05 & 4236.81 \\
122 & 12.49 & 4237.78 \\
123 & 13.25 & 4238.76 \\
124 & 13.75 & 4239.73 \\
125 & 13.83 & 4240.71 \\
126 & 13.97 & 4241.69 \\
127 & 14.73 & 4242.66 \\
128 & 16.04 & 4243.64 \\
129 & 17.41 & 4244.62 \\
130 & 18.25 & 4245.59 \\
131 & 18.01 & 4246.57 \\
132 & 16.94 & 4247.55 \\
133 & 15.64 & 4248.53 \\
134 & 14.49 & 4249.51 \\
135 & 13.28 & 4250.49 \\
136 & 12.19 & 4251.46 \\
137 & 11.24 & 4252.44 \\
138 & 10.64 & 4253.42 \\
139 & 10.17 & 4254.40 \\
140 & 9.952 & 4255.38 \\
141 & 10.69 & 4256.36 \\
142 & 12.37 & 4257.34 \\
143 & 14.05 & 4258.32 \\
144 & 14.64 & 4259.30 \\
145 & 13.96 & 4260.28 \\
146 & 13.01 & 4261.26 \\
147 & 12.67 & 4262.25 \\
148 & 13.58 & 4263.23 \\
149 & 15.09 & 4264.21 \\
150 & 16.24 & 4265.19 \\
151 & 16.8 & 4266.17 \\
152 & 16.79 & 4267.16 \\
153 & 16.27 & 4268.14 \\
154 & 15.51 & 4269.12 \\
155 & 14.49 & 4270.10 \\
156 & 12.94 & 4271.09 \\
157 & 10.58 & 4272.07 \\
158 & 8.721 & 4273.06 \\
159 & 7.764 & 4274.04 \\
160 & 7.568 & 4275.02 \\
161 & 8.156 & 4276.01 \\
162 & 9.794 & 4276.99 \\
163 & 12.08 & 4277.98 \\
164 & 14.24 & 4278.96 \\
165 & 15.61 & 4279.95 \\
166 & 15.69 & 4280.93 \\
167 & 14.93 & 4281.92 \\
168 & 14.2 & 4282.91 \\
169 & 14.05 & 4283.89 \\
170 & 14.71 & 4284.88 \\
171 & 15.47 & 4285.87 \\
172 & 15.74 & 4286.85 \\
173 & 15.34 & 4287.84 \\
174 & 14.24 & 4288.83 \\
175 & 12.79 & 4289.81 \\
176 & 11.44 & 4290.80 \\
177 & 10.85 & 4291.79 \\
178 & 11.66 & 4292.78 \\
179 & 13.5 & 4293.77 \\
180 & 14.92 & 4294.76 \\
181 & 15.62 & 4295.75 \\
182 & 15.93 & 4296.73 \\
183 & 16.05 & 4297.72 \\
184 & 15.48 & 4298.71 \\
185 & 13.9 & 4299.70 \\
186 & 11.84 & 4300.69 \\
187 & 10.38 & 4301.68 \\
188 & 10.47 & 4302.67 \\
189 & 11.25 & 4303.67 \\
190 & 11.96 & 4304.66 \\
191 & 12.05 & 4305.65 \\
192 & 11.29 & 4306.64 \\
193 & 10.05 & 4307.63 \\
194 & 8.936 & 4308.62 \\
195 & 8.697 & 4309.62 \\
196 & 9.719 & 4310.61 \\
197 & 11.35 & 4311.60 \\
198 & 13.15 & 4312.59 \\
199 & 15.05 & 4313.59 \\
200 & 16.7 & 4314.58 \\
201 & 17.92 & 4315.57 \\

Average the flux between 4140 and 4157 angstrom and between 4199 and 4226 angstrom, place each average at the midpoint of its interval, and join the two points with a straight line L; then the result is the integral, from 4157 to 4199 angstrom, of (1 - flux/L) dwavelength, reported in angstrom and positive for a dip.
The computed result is -4.42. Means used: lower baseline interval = 13.4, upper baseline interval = 13.9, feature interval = 15.1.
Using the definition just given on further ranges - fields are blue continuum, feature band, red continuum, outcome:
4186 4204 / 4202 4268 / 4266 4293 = 1.7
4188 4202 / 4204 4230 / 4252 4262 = 1.1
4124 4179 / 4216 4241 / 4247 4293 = 3.8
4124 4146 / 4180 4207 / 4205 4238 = -2.0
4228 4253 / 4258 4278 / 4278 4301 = 1.1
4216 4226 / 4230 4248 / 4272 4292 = -0.5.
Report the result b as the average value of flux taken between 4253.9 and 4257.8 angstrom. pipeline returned 10.8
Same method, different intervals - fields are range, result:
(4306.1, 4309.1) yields 10.1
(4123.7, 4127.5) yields 15.8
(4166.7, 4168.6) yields 14.8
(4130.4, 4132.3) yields 13.3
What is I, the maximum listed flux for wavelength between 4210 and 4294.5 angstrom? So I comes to 18.25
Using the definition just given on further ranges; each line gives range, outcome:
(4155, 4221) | 17.6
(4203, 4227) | 16.83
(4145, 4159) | 16.98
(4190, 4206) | 17.35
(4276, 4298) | 16.05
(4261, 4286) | 16.8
